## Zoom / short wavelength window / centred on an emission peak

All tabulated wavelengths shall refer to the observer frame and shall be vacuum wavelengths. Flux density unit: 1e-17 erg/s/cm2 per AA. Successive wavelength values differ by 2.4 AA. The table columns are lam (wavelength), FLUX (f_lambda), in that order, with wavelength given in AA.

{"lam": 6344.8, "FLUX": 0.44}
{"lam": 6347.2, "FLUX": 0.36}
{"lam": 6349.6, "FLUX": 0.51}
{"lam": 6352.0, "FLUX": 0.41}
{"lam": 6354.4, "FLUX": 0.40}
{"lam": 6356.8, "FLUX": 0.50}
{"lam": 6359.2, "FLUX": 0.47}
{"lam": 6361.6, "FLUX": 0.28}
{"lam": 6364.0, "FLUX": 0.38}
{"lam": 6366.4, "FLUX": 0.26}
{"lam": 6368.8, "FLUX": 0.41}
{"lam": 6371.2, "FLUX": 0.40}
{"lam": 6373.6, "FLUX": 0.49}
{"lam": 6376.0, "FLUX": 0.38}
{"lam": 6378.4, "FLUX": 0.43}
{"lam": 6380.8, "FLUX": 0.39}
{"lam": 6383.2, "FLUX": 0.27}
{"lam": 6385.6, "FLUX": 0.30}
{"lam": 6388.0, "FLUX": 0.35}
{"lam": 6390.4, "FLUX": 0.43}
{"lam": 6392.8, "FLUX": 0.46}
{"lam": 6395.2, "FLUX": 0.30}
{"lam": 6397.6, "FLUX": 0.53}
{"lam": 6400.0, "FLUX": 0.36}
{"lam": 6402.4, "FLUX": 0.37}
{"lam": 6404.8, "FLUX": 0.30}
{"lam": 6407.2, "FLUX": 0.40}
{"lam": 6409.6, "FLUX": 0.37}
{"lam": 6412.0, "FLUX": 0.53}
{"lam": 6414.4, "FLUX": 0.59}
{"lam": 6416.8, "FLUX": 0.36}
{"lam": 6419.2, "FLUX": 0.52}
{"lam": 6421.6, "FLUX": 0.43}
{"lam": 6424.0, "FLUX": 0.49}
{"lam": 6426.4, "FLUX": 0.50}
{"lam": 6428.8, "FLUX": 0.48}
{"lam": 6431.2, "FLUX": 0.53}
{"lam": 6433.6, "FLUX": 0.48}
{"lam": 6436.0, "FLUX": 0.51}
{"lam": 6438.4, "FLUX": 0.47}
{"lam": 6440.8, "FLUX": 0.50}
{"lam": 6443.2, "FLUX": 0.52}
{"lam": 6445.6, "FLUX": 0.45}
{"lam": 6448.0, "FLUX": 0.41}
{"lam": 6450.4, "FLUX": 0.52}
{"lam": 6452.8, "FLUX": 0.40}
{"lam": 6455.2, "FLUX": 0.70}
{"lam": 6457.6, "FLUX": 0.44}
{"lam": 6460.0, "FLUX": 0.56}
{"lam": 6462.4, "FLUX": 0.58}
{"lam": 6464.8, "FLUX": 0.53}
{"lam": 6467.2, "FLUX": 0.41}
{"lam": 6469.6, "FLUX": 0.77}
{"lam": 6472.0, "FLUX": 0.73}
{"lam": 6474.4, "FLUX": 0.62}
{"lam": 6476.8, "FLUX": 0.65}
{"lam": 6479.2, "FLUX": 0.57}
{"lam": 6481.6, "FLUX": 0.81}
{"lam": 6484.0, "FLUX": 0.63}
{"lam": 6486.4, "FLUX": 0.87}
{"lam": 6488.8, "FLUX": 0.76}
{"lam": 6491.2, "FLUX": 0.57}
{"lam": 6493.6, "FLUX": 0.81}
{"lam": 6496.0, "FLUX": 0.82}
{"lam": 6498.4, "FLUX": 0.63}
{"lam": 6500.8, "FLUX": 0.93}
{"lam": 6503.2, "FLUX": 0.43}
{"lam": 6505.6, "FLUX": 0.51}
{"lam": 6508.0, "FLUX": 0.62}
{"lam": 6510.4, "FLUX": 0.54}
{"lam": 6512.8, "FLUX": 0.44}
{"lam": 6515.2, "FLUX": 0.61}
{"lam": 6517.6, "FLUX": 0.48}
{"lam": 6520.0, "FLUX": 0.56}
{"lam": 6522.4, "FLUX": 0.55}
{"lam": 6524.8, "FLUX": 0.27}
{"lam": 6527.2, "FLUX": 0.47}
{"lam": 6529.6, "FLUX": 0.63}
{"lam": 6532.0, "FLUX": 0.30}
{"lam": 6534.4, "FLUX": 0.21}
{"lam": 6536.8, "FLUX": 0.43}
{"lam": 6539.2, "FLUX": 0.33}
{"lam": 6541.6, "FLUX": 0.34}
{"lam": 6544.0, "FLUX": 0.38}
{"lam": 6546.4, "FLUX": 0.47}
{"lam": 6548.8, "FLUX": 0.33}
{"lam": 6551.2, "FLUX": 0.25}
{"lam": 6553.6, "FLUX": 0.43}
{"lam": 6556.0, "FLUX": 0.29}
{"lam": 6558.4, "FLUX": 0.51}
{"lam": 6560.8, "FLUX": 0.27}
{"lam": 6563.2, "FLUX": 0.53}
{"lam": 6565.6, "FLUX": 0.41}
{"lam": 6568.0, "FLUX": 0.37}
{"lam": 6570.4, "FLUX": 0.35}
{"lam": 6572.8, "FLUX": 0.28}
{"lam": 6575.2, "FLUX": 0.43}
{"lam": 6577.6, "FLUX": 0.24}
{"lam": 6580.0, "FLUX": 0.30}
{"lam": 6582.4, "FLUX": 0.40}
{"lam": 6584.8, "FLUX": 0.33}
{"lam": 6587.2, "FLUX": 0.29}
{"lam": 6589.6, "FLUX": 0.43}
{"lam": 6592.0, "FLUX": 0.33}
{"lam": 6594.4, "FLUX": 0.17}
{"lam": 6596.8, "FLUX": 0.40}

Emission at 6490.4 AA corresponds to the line C III] 1909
